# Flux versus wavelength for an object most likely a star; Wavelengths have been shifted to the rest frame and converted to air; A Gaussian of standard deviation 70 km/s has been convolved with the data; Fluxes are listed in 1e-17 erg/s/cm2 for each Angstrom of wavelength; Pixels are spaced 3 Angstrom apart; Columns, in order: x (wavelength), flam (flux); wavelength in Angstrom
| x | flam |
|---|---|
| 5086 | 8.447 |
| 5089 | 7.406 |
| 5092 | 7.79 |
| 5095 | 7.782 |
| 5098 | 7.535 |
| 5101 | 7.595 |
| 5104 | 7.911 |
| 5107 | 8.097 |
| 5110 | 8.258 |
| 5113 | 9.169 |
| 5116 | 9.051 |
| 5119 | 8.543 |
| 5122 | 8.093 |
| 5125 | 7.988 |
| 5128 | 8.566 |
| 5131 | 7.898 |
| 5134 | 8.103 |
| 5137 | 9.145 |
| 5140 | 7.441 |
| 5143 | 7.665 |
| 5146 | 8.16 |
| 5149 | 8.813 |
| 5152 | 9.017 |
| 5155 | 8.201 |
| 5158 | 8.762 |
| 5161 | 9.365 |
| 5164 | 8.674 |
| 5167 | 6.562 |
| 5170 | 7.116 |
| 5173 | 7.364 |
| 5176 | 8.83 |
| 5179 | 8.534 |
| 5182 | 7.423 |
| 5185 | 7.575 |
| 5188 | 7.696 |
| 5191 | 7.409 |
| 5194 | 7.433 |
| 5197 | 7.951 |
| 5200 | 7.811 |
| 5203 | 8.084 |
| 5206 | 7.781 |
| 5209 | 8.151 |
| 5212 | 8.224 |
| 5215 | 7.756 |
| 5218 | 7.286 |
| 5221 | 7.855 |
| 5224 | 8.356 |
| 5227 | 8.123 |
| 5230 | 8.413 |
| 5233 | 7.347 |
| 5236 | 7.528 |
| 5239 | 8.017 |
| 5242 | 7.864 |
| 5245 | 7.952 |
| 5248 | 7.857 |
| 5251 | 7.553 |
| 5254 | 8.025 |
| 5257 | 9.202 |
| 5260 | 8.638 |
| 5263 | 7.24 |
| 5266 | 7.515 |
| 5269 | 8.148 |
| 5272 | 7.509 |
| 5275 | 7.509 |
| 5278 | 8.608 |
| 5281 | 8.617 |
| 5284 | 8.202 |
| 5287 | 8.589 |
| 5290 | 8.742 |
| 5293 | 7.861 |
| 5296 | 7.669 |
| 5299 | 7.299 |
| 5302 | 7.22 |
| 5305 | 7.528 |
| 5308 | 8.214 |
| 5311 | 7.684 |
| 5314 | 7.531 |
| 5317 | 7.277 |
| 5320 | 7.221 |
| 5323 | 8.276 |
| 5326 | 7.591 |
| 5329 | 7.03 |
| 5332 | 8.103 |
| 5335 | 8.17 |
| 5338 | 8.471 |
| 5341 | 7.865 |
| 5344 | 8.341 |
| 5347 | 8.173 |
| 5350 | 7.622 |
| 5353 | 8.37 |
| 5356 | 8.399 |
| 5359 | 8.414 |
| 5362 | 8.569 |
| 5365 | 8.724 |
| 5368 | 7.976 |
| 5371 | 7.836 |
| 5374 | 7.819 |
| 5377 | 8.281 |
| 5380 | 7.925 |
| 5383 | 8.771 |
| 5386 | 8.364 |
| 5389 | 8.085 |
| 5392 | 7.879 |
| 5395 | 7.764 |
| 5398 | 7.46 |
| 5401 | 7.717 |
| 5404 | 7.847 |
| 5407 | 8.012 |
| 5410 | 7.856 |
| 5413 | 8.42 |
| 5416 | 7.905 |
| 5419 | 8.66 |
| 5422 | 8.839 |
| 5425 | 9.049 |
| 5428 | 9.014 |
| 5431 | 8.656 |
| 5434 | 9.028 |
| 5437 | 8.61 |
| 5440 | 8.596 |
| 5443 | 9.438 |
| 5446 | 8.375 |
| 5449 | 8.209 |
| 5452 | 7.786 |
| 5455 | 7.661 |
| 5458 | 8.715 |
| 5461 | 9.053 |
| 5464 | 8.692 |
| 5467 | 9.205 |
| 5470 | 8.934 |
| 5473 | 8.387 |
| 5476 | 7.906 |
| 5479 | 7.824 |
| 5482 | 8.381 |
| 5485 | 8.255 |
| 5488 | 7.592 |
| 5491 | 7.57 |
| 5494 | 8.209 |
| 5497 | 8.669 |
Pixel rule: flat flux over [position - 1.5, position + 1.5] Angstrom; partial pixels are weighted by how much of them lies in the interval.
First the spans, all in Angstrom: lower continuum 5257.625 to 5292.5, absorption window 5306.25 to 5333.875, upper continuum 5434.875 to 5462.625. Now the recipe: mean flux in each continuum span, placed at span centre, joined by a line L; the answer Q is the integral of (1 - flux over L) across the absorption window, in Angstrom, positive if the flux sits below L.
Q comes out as 1.9 Angstrom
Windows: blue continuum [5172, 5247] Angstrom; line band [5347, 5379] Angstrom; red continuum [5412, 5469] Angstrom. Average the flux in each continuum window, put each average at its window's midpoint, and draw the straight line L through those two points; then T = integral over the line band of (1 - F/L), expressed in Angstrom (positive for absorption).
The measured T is 0.7 Angstrom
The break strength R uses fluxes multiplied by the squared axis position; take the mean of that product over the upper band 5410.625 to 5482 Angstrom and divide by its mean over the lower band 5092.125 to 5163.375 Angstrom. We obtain 1.2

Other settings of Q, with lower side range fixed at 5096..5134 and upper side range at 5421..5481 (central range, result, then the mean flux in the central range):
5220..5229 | 0.21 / 8.14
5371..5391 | 0.81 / 8.17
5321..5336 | 1.16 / 7.8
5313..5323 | 1.15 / 7.47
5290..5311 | 1.77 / 7.71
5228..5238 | 0.66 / 7.79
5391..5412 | 1.81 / 7.8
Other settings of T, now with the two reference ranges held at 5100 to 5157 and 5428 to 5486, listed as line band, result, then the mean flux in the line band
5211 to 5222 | 0.8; 7.76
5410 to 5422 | 0.2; 8.33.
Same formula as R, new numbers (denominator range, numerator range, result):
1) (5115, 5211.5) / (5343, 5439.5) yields 1.11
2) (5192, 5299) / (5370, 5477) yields 1.12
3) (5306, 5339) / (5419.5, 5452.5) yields 1.17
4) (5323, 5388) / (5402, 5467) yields 1.08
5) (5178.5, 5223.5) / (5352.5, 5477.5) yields 1.16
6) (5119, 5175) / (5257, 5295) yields 1.05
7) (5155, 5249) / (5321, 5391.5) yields 1.09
